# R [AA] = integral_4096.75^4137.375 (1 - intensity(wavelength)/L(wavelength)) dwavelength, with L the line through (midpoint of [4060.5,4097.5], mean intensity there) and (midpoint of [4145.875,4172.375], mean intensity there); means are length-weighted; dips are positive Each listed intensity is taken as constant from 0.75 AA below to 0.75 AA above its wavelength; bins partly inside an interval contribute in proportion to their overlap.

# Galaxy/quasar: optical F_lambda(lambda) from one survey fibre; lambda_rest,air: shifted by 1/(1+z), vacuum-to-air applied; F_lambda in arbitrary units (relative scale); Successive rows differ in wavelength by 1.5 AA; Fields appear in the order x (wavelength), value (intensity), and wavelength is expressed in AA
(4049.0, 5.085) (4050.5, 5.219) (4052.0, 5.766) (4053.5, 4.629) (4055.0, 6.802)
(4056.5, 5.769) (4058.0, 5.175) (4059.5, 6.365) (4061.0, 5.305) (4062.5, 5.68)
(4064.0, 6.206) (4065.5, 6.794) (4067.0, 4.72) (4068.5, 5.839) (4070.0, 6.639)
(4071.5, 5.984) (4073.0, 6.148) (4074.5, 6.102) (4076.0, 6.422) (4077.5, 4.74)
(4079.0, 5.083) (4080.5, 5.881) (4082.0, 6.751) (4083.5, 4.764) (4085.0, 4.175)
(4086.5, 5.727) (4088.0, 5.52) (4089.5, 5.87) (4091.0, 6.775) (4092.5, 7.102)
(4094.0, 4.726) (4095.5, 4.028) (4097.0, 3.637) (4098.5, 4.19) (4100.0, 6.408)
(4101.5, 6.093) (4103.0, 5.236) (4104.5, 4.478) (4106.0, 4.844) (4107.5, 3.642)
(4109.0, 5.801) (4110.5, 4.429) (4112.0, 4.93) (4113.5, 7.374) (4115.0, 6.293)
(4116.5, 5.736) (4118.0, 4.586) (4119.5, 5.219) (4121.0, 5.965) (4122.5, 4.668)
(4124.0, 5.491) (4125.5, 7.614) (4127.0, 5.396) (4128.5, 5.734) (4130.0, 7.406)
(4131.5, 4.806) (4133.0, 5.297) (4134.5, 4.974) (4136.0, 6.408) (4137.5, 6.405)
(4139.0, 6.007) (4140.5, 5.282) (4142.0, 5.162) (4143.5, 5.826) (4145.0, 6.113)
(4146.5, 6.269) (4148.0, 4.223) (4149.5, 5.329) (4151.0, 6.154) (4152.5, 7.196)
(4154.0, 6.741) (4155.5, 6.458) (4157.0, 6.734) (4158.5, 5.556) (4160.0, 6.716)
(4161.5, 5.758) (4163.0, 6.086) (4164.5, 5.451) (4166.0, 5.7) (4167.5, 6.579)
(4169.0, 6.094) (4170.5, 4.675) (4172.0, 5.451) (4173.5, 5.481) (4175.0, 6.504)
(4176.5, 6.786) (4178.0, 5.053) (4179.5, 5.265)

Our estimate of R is 2.3 AA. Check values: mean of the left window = 5.64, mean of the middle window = 5.47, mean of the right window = 5.96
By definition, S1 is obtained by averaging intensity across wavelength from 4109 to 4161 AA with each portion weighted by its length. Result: 5.84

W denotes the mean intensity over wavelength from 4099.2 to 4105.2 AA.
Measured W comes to 5.55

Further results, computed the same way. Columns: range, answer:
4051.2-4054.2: 5.21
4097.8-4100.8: 5.33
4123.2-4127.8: 6.15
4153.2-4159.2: 6.39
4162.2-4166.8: 5.75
